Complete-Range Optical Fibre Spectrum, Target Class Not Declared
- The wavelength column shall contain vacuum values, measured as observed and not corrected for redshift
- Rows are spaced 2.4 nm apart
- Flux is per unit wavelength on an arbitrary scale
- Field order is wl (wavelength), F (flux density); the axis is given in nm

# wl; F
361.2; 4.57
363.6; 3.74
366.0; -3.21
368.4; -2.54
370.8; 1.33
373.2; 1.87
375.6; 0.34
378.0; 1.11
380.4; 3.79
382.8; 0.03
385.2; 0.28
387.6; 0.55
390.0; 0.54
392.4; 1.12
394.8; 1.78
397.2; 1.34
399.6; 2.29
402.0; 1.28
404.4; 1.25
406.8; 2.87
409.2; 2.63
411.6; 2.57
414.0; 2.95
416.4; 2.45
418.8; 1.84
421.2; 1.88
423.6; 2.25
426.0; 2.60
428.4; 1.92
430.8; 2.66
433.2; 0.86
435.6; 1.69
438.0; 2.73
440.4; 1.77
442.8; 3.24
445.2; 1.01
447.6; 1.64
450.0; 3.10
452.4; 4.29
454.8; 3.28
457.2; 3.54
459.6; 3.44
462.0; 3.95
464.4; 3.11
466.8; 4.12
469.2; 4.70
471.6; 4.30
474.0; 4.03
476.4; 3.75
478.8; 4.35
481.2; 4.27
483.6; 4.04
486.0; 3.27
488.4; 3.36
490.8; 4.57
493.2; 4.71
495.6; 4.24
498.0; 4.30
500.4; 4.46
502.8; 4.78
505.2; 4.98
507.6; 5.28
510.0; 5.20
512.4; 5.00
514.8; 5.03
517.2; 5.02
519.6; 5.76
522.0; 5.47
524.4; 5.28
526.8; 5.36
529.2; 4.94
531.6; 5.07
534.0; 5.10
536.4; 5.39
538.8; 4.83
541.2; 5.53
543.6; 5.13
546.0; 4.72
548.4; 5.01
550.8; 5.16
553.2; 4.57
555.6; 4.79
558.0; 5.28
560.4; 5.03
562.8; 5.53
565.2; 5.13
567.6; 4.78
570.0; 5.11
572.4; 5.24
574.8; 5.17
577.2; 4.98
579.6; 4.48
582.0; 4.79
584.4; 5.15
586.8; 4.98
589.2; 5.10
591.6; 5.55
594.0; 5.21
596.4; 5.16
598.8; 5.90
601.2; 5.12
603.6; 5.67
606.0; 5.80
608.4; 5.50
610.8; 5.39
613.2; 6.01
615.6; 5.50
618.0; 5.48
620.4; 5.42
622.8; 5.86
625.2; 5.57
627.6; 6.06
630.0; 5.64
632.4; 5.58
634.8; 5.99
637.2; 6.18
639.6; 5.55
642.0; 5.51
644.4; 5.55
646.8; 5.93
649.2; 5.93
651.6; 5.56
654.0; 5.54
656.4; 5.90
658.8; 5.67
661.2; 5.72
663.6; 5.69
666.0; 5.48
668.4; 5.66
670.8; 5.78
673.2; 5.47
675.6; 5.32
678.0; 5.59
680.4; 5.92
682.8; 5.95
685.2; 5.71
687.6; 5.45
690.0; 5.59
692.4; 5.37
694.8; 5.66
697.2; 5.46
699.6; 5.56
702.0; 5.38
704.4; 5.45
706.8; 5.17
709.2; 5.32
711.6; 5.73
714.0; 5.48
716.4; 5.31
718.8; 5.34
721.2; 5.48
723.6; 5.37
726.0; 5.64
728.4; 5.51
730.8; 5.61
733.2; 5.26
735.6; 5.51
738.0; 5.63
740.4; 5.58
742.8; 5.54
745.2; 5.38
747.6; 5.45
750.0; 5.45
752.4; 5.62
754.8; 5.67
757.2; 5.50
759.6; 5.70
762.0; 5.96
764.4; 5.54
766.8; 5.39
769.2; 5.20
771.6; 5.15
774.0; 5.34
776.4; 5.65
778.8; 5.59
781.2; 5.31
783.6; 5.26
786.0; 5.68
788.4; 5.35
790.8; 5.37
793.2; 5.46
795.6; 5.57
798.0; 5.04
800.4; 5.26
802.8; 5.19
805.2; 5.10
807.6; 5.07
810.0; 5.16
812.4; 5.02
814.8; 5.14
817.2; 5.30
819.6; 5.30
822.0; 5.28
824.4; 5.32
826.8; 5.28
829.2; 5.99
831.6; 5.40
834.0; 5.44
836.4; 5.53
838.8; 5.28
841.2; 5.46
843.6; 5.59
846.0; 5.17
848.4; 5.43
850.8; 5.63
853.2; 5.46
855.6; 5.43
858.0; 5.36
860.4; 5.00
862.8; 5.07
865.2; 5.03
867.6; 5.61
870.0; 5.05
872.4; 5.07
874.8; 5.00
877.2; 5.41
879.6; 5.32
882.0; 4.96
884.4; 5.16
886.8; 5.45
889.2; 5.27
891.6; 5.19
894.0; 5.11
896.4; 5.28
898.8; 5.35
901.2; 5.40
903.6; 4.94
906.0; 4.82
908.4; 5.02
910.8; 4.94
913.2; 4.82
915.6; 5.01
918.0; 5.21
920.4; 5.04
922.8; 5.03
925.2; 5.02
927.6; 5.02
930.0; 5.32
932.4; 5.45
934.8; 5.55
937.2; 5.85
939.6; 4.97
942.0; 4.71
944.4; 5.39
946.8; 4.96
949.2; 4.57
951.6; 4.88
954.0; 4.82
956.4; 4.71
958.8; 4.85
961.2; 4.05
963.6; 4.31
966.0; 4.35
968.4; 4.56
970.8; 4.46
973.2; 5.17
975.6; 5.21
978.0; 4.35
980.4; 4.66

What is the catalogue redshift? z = 0.13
